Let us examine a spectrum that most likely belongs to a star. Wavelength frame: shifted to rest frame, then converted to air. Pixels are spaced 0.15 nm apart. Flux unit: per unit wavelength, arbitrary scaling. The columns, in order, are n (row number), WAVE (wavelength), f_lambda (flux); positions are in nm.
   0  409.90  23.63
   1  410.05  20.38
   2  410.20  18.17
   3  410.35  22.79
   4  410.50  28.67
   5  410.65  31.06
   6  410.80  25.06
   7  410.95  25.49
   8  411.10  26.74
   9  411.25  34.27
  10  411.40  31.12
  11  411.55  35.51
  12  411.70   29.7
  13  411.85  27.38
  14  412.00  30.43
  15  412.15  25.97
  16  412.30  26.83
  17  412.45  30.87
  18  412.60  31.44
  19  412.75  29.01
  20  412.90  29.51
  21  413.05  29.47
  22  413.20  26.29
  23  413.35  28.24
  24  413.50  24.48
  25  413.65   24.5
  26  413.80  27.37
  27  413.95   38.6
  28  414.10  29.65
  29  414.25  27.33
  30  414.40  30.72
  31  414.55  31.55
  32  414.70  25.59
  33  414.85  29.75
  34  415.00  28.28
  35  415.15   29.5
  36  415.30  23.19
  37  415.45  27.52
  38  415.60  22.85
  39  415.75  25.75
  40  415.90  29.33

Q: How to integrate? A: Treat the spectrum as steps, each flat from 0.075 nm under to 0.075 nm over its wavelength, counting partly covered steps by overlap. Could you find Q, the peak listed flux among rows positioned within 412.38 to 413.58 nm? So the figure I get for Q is 31.44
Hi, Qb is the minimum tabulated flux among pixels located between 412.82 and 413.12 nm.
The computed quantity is 29.47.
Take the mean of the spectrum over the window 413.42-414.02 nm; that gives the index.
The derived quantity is 28.7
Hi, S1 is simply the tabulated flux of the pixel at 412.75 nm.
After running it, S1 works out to 29.01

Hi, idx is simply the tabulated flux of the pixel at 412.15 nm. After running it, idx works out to 25.97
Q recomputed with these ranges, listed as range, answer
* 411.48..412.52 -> 35.51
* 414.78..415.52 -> 29.75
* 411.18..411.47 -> 34.27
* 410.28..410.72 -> 31.06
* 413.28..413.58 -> 28.24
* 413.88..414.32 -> 38.6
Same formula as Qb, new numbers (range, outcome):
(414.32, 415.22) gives 25.59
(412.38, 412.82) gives 29.01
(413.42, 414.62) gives 24.48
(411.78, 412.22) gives 25.97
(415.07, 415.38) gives 23.19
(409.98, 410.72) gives 18.17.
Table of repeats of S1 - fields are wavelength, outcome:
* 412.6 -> 31.44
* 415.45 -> 27.52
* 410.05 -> 20.38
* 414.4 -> 30.72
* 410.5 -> 28.67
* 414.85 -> 29.75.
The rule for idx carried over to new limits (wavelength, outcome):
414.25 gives 27.33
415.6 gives 22.85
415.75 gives 25.75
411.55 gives 35.51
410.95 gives 25.49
